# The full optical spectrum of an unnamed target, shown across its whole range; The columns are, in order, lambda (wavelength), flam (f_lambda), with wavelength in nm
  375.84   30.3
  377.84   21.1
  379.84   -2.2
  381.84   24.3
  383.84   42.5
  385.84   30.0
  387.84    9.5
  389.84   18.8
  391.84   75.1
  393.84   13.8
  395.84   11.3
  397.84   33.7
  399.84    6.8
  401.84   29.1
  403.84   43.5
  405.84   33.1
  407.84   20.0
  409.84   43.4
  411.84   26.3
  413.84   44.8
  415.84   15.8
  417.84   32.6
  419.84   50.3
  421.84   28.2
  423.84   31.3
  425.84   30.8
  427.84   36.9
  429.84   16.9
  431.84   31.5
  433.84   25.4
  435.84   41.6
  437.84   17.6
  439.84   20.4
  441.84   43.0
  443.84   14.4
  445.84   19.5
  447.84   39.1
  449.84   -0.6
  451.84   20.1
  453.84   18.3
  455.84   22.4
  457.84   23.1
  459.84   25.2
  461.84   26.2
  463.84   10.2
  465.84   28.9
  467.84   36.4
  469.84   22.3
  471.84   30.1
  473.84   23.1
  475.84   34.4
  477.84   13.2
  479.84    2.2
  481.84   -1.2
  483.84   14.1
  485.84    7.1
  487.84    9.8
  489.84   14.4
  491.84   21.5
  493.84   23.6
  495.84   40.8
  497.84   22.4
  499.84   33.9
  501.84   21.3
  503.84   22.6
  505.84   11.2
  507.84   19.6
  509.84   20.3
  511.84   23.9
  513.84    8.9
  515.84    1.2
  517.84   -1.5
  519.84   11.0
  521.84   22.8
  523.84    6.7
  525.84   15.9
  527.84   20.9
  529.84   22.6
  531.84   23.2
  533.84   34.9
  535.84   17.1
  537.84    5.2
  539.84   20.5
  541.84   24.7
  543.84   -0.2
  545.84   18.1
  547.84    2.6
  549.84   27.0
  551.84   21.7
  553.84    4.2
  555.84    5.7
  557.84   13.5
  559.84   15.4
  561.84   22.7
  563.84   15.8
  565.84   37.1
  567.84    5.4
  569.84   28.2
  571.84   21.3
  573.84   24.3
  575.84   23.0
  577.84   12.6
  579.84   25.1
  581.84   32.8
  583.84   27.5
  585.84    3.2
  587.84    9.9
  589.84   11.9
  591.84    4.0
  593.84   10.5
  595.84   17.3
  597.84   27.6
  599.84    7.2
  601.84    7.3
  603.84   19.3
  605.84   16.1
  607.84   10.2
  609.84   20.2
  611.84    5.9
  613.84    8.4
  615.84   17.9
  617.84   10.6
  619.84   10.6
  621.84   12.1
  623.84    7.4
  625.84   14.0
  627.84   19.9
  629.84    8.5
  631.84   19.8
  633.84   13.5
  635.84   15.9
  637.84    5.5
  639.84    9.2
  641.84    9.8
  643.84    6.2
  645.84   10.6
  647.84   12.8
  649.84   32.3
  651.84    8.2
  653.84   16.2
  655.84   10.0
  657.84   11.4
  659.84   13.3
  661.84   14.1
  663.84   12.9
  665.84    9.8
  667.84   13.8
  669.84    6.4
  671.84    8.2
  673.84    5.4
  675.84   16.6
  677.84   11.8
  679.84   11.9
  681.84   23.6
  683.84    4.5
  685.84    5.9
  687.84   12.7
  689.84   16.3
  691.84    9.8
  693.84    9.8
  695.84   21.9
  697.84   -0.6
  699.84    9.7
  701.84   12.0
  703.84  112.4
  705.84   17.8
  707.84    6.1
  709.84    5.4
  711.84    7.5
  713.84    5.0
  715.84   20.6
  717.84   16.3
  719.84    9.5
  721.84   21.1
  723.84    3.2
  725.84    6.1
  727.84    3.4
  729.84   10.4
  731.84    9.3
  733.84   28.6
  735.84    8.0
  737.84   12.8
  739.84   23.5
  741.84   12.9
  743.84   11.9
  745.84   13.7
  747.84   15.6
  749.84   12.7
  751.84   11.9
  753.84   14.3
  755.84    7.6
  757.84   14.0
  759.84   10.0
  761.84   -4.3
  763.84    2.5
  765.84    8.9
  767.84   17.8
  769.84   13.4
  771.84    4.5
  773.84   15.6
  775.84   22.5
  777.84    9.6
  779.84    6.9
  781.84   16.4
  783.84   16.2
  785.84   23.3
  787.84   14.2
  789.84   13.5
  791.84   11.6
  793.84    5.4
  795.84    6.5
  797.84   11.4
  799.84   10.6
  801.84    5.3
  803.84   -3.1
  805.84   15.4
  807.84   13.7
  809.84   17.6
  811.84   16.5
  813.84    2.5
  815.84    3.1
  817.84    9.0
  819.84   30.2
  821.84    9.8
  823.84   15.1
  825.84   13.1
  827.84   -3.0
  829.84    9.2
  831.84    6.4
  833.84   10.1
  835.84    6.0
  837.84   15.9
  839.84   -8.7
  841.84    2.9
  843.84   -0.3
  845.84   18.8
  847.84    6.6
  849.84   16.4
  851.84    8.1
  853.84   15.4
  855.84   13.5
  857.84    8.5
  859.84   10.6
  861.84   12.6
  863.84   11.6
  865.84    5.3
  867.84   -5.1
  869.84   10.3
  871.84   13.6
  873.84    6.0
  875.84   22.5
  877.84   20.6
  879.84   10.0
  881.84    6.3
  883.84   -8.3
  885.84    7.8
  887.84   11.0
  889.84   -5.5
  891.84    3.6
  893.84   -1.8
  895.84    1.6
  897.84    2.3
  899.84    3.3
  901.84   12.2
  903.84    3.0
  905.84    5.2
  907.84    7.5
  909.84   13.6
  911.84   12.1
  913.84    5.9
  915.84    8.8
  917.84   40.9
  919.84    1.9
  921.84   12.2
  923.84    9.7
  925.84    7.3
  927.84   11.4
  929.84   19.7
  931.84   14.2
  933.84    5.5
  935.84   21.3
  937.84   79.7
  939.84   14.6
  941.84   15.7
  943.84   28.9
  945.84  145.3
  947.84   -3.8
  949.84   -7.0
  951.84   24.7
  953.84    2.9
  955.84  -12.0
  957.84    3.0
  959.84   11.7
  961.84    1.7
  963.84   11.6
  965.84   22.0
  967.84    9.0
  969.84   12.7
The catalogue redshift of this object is 0.889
